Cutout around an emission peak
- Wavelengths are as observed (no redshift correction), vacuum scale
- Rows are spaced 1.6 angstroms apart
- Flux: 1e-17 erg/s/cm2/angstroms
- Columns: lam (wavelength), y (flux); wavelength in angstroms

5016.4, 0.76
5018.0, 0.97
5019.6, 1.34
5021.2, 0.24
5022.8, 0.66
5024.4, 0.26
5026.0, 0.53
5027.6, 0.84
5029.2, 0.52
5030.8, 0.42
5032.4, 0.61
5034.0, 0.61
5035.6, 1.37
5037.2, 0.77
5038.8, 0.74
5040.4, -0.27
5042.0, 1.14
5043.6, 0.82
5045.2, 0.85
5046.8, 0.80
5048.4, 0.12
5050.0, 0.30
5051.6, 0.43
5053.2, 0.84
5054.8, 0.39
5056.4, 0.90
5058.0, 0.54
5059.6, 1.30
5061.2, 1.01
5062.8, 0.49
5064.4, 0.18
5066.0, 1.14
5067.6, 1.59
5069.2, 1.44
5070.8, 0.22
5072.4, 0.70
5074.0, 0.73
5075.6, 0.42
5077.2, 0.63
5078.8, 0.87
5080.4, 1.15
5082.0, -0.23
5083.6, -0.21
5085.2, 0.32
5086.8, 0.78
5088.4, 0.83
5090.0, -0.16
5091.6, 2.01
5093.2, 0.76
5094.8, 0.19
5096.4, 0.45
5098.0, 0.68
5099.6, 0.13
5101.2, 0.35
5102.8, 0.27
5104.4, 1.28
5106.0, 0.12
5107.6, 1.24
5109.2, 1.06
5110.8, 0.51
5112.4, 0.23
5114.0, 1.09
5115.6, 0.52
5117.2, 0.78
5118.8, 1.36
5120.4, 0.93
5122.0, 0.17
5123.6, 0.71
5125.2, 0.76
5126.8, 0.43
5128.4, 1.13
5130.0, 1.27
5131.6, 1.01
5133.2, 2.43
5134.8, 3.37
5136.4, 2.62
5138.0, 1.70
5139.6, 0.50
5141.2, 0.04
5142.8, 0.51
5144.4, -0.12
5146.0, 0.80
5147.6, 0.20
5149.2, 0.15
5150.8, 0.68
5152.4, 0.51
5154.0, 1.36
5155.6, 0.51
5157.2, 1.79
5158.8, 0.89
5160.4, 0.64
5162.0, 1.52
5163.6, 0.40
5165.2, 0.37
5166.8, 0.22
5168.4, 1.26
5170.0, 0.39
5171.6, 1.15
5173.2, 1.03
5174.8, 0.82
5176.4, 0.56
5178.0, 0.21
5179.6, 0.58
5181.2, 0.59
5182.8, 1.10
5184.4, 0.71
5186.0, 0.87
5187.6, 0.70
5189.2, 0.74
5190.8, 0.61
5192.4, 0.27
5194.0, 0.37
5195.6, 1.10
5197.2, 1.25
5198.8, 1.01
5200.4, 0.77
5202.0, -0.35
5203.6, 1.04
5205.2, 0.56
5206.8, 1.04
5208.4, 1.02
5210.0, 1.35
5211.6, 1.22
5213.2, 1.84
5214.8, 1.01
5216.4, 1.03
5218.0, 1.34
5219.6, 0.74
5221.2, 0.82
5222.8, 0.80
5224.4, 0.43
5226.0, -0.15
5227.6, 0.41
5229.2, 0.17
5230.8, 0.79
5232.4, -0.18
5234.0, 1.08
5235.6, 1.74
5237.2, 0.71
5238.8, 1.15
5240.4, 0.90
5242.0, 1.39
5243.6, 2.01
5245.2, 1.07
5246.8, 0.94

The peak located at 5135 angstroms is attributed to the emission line [O II] 3727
